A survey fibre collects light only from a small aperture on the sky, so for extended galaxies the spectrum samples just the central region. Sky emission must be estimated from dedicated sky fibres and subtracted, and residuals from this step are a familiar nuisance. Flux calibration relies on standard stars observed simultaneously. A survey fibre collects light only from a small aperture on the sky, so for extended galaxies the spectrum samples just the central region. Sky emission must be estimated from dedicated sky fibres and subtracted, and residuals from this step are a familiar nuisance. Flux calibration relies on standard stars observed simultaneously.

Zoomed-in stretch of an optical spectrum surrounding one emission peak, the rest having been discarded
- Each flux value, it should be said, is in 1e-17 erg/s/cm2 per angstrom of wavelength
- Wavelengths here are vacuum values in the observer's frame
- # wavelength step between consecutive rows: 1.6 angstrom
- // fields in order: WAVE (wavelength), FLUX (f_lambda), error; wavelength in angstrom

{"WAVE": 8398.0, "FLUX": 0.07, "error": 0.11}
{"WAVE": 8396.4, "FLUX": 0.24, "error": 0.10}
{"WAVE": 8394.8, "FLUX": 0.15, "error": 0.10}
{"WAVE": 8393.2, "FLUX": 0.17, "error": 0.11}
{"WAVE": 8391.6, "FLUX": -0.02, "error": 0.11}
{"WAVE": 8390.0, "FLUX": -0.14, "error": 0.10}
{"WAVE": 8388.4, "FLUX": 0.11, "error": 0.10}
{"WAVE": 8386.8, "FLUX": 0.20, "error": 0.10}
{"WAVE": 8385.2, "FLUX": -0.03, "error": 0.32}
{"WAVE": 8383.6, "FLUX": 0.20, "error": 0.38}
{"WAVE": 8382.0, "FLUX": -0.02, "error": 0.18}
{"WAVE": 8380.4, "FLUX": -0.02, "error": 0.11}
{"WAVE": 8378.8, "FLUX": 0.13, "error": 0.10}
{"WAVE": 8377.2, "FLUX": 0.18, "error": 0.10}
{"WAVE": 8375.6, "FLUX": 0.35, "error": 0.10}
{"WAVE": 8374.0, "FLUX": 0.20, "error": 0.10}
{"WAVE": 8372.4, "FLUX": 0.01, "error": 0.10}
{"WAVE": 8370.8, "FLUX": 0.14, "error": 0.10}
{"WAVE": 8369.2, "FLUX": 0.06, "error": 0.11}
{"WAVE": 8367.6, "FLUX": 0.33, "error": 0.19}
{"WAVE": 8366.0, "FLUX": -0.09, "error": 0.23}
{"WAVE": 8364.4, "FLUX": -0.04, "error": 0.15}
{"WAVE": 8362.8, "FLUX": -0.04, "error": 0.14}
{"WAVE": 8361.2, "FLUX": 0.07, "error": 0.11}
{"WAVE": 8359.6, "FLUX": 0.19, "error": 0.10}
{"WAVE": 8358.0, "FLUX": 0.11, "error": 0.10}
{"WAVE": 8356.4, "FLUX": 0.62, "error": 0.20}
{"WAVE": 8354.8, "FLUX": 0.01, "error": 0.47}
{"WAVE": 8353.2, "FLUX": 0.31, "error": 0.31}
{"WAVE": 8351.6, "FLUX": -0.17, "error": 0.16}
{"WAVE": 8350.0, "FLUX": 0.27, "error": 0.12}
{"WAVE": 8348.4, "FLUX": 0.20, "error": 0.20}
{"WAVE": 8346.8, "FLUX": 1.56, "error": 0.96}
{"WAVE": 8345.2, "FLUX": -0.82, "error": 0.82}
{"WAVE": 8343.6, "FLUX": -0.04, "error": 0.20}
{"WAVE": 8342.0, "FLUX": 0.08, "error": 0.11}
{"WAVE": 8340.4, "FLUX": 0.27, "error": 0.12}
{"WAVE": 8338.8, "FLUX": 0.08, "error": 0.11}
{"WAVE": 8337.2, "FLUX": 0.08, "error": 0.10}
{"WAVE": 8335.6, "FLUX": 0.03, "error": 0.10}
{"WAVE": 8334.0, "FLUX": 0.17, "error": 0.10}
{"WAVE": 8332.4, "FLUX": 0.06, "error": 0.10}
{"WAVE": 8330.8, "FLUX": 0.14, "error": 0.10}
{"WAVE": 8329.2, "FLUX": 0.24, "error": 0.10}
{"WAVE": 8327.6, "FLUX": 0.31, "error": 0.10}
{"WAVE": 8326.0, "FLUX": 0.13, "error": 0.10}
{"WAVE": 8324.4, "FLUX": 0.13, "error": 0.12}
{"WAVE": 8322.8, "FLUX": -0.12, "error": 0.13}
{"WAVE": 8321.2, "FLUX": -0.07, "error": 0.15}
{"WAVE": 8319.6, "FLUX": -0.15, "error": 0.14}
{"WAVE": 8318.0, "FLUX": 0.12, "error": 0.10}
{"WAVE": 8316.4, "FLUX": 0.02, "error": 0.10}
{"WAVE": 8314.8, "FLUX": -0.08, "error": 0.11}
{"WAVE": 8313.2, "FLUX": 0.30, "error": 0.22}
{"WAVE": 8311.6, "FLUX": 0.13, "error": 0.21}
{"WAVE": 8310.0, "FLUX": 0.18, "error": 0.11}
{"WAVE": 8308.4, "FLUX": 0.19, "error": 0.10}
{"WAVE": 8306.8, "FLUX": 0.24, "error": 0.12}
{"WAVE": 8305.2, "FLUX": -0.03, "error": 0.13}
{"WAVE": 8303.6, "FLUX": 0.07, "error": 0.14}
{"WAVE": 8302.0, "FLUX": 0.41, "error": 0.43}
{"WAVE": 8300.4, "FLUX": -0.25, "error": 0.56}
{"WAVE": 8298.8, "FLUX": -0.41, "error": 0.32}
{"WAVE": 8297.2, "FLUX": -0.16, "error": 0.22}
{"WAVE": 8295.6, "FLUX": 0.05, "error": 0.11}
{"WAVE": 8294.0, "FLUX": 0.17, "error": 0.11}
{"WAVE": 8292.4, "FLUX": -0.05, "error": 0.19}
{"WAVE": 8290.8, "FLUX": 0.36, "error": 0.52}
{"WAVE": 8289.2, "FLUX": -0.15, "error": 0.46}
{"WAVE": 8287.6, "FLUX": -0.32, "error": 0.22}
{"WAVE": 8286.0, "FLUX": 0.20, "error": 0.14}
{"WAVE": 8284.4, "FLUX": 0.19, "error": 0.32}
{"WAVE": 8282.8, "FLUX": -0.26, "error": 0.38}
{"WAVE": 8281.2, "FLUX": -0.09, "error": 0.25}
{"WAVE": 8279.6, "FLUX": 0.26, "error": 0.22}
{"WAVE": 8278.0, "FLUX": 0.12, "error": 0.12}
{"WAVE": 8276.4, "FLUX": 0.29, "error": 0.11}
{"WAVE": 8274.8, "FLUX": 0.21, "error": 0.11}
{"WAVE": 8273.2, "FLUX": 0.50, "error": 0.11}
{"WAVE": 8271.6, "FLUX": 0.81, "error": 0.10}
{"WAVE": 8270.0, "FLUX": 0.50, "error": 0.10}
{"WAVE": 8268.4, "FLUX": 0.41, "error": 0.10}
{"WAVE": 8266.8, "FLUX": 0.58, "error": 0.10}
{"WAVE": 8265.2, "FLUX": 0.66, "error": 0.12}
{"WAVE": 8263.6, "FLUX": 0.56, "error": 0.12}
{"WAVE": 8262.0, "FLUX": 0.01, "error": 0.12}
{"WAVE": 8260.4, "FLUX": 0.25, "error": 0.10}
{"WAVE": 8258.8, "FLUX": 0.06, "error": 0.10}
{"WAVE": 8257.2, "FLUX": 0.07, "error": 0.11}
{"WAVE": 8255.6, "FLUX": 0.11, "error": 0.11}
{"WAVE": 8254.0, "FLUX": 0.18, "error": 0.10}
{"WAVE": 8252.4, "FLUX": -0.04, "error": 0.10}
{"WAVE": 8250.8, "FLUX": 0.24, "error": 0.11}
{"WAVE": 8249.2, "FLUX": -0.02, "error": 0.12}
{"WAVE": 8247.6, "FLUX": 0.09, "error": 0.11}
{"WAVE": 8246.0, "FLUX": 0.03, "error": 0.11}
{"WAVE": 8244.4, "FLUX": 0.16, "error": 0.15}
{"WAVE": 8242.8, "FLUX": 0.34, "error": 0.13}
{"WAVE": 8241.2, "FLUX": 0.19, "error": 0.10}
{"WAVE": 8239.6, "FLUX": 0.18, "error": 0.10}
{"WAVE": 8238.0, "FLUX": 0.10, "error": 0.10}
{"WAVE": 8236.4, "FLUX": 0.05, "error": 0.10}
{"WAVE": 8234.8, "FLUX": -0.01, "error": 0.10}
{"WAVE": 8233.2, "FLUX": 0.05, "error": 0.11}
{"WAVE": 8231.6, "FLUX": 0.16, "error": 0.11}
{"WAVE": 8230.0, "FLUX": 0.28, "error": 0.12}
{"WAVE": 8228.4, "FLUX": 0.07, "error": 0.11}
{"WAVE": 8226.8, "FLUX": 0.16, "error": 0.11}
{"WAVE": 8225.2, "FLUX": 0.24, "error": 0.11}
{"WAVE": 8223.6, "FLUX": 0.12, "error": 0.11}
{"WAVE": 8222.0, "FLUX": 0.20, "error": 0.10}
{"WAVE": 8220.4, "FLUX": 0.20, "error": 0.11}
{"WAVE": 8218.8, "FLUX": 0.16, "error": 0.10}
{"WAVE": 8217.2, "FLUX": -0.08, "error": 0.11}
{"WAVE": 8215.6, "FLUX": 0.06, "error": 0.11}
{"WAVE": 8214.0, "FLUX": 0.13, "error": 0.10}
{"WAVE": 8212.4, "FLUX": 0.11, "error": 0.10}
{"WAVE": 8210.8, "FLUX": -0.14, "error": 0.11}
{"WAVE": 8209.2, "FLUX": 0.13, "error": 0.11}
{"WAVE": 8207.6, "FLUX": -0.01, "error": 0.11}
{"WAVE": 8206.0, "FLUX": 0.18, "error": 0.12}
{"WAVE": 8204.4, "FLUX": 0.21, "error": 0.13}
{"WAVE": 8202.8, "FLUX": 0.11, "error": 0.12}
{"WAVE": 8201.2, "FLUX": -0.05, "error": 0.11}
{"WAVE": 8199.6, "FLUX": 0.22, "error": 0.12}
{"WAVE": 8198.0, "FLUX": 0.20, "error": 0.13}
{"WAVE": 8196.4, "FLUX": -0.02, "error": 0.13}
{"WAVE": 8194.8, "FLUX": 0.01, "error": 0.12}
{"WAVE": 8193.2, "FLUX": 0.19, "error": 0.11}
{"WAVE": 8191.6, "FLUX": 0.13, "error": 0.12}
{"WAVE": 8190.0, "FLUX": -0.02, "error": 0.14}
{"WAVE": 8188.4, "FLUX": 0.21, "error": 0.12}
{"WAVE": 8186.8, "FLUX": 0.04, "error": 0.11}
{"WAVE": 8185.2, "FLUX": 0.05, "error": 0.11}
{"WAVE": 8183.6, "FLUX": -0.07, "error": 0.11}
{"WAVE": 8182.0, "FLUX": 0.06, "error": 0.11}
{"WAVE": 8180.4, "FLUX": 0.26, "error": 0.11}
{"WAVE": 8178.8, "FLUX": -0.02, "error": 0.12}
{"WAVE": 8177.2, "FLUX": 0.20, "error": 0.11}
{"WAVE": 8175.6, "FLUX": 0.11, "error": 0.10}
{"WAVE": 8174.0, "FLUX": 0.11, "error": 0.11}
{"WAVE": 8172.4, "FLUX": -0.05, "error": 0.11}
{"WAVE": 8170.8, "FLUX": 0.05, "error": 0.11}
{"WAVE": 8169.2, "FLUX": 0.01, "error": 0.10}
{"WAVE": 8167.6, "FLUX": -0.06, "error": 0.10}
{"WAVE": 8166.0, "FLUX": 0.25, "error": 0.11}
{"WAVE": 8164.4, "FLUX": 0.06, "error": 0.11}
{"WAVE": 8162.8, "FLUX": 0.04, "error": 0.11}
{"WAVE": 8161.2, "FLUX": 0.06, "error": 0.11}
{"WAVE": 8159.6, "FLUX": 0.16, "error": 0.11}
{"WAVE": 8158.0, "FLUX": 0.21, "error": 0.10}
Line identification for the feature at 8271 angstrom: [O II] 3727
